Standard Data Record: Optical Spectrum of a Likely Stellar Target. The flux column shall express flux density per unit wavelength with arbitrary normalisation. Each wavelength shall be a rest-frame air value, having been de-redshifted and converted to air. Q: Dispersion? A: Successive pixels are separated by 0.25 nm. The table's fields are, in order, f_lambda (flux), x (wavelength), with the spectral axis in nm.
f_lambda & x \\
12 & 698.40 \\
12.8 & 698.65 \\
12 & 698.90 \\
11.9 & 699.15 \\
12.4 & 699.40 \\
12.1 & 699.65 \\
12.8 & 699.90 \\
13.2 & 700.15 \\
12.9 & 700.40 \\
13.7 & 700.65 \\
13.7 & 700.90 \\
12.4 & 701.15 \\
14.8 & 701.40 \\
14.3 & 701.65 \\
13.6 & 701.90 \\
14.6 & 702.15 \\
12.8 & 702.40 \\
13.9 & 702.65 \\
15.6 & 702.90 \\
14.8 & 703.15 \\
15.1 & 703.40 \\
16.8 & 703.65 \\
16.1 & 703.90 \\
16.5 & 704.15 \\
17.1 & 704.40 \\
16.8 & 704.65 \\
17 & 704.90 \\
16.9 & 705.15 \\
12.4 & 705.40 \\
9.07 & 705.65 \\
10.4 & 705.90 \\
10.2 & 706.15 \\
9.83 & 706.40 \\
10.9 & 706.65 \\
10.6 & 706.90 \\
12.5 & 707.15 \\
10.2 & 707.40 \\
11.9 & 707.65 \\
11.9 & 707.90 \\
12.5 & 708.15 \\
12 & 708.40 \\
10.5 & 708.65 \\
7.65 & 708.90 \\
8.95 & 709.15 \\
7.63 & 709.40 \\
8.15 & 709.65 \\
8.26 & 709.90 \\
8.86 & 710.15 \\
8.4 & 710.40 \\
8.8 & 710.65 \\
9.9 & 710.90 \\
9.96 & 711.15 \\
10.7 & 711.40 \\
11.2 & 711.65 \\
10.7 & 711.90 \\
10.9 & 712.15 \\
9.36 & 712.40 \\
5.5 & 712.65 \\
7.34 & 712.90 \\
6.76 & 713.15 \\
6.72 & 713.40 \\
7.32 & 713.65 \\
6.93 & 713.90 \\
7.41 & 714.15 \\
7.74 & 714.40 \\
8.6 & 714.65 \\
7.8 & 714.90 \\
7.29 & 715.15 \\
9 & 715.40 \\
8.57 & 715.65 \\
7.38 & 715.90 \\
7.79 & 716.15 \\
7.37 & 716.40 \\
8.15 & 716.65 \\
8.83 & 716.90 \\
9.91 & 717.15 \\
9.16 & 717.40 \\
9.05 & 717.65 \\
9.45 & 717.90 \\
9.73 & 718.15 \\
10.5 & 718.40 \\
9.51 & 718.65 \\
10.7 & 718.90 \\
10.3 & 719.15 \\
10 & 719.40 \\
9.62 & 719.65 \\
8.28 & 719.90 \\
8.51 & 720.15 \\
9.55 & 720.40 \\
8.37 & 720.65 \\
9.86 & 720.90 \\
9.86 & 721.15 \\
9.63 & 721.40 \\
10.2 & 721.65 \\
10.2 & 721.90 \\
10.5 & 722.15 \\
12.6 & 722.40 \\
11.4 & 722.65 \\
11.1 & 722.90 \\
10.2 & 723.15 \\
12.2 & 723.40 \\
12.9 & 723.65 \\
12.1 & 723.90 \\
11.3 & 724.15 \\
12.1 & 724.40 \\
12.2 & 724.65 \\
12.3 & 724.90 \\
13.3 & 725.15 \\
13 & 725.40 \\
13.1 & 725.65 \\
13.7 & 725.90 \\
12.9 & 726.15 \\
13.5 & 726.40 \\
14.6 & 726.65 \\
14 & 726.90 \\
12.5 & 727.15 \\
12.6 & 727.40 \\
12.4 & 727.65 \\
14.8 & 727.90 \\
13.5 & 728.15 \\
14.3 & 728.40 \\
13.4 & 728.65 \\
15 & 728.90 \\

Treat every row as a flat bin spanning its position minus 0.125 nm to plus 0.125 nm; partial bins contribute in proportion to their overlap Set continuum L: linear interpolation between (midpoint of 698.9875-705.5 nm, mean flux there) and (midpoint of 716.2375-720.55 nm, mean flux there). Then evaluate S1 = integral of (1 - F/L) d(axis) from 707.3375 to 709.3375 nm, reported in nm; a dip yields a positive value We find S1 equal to 0.30 nm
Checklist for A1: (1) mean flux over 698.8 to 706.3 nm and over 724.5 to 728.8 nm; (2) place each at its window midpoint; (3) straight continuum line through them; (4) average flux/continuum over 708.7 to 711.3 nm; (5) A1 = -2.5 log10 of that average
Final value 0.49 mag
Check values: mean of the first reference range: 13.9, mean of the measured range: 8.73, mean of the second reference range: 13.3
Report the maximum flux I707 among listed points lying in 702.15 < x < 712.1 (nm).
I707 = 17.1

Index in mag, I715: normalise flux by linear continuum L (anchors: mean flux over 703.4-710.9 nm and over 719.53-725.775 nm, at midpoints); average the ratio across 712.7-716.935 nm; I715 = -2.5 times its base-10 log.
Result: 0.43 mag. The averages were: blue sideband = 11.7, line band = 7.64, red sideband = 11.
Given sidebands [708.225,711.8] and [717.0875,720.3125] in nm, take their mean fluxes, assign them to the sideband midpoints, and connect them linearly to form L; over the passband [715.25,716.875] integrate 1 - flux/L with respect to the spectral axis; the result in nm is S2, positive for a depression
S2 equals 0.25 nm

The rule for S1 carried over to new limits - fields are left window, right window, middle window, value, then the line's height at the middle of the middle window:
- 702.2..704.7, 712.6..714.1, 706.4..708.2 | 0.11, 12.1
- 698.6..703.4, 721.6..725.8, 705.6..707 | 0.31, 13.1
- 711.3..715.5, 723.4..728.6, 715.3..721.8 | 0.64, 10.2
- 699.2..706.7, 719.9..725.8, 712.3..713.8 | 0.64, 12.4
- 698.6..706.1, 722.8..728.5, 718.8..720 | 0.30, 13.1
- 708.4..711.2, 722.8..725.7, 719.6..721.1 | 0.30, 11.3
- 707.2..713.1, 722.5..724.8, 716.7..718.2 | 0.21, 10.8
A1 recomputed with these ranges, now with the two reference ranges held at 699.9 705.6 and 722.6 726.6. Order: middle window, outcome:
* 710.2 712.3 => 0.345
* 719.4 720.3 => 0.391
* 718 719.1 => 0.275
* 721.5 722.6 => 0.164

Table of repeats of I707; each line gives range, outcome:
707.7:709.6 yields 12.5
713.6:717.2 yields 9.91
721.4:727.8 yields 14.6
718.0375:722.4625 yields 12.6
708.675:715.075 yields 11.2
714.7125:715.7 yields 9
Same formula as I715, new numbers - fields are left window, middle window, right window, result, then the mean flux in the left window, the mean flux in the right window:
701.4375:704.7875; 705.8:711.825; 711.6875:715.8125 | 0.13 mag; 15.2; 8.06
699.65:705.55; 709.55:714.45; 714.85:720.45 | 0.28 mag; 14.6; 8.98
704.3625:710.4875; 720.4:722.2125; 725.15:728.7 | 0.29 mag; 11.2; 13.4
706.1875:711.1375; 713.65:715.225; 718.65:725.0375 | 0.32 mag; 9.97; 10.6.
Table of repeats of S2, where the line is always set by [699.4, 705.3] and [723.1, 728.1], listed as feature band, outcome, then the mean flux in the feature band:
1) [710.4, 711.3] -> 0.29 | 9.43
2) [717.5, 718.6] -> 0.31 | 9.66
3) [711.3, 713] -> 0.55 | 9.4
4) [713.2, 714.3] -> 0.53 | 7.09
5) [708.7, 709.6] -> 0.37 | 8.28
